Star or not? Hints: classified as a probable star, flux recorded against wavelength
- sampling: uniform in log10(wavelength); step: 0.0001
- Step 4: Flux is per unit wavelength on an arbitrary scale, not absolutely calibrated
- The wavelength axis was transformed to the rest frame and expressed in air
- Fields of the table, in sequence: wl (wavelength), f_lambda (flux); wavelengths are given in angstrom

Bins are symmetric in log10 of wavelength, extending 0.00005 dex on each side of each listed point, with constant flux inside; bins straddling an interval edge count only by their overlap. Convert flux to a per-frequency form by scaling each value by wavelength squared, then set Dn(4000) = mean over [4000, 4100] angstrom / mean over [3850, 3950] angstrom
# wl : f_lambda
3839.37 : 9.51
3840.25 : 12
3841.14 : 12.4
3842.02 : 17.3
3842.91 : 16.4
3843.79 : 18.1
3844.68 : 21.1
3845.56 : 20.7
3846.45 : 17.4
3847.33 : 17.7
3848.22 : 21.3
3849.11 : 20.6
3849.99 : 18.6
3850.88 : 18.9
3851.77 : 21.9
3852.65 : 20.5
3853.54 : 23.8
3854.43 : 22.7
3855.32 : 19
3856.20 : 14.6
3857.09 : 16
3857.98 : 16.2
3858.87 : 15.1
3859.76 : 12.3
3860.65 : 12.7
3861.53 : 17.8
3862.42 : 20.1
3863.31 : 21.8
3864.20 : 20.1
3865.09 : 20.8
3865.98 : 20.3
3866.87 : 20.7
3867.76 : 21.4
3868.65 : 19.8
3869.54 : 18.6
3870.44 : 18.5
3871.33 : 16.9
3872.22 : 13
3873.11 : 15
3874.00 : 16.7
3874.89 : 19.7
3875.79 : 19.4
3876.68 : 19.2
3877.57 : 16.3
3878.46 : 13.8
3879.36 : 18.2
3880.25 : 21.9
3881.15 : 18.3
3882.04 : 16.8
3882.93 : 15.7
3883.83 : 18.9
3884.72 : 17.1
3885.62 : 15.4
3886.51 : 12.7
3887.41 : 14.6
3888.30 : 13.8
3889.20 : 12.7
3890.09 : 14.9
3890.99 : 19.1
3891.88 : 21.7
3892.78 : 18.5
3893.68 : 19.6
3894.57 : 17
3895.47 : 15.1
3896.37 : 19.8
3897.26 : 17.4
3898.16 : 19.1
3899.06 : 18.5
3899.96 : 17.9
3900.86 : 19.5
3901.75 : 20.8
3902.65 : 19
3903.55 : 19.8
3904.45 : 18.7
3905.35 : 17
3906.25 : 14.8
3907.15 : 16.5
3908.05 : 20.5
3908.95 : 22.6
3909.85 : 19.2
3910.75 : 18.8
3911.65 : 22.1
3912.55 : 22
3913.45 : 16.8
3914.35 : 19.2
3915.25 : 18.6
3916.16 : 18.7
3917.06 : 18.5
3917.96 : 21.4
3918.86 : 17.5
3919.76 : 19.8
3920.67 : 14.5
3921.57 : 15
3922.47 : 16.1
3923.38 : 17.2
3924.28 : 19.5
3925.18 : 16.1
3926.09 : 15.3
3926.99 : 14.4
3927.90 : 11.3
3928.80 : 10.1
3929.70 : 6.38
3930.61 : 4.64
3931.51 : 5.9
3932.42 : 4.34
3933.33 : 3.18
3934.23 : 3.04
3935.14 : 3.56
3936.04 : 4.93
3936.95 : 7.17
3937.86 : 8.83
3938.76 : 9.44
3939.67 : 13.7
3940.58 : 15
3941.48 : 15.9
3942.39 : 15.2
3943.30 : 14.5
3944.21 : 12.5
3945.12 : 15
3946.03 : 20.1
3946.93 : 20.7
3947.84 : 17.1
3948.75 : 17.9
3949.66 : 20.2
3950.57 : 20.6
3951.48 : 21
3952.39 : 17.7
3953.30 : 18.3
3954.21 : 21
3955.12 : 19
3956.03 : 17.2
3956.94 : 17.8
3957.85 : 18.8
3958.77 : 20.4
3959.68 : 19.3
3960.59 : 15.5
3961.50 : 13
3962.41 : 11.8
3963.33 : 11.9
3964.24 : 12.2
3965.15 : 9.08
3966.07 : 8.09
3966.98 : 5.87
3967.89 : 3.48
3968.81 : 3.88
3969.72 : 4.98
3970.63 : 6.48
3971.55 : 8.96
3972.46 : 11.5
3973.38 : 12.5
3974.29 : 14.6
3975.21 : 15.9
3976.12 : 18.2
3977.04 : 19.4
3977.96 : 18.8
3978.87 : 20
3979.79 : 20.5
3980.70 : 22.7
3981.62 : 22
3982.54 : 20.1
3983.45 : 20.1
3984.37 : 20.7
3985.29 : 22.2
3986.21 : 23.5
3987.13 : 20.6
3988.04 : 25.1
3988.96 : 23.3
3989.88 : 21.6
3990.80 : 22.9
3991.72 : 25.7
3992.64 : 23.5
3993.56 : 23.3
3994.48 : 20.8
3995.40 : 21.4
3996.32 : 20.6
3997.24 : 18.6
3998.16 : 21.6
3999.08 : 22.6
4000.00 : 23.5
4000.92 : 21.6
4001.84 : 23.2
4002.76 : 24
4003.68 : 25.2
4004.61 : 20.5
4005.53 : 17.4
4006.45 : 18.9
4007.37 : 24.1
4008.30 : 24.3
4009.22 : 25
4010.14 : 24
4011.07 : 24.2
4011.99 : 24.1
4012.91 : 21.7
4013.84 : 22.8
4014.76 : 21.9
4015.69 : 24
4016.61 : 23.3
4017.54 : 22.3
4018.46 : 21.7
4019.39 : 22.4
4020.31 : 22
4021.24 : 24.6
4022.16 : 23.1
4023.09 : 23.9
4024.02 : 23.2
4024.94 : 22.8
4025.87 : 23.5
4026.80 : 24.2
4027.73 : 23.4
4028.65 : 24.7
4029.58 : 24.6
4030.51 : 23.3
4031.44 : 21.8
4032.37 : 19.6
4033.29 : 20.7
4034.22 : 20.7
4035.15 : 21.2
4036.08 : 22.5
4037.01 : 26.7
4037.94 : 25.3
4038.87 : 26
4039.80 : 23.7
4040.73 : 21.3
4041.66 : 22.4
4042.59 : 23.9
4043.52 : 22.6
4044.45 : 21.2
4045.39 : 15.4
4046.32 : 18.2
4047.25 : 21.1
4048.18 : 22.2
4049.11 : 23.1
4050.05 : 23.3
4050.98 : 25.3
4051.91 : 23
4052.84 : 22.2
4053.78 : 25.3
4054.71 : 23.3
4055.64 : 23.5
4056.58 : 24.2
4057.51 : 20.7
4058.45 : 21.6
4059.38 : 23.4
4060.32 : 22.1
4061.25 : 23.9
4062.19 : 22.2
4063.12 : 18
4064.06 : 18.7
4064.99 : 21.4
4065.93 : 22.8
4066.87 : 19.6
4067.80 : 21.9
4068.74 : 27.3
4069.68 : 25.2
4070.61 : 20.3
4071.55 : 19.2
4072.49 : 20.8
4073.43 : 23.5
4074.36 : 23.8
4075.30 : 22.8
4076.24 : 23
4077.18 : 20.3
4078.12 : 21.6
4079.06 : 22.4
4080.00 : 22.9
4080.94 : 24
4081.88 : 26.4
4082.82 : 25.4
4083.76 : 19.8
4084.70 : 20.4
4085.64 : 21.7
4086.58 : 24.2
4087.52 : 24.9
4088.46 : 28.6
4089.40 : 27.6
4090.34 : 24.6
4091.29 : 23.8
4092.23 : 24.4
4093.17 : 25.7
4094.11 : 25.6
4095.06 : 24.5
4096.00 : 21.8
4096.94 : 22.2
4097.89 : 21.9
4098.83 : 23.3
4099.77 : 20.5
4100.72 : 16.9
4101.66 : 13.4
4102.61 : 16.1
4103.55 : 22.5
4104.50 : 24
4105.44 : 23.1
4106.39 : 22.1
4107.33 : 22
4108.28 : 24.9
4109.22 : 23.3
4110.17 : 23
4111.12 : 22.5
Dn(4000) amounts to 1.50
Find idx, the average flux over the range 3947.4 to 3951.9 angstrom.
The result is 19.3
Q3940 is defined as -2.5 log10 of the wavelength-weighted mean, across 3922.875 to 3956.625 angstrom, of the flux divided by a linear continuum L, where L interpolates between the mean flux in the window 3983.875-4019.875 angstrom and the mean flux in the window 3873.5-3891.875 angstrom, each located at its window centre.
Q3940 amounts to 0.41 mag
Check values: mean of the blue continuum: 16.9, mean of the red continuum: 22.5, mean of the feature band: 13.5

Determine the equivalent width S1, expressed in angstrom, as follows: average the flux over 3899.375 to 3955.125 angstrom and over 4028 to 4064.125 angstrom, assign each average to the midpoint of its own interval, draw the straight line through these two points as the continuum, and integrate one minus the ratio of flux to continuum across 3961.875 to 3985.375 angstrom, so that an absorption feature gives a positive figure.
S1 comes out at 5.7 angstrom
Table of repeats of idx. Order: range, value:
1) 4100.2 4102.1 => 15.3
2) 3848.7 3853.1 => 20.1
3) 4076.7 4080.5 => 21.8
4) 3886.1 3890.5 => 13.7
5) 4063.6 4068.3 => 20.9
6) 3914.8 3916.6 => 18.6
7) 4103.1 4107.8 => 22.7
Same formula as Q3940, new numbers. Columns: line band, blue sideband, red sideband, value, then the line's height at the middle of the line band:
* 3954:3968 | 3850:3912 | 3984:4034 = 0.42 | 20.9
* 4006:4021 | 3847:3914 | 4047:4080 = -0.08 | 21.2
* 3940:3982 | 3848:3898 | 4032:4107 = 0.28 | 19.9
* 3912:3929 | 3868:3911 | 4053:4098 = 0.09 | 18.6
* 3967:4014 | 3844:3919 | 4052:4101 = 0.07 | 20.8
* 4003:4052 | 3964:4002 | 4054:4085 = -0.13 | 20.1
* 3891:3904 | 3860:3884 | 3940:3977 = -0.10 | 17.1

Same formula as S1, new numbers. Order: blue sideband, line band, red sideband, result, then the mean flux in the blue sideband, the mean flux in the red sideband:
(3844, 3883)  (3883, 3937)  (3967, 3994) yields 7.3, 18.5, 17.6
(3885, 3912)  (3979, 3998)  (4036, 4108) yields -1.5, 17.9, 22.6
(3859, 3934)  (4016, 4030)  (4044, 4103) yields -1.7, 16.9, 22.4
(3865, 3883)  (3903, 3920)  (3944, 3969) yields -2.2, 18.1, 15.5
